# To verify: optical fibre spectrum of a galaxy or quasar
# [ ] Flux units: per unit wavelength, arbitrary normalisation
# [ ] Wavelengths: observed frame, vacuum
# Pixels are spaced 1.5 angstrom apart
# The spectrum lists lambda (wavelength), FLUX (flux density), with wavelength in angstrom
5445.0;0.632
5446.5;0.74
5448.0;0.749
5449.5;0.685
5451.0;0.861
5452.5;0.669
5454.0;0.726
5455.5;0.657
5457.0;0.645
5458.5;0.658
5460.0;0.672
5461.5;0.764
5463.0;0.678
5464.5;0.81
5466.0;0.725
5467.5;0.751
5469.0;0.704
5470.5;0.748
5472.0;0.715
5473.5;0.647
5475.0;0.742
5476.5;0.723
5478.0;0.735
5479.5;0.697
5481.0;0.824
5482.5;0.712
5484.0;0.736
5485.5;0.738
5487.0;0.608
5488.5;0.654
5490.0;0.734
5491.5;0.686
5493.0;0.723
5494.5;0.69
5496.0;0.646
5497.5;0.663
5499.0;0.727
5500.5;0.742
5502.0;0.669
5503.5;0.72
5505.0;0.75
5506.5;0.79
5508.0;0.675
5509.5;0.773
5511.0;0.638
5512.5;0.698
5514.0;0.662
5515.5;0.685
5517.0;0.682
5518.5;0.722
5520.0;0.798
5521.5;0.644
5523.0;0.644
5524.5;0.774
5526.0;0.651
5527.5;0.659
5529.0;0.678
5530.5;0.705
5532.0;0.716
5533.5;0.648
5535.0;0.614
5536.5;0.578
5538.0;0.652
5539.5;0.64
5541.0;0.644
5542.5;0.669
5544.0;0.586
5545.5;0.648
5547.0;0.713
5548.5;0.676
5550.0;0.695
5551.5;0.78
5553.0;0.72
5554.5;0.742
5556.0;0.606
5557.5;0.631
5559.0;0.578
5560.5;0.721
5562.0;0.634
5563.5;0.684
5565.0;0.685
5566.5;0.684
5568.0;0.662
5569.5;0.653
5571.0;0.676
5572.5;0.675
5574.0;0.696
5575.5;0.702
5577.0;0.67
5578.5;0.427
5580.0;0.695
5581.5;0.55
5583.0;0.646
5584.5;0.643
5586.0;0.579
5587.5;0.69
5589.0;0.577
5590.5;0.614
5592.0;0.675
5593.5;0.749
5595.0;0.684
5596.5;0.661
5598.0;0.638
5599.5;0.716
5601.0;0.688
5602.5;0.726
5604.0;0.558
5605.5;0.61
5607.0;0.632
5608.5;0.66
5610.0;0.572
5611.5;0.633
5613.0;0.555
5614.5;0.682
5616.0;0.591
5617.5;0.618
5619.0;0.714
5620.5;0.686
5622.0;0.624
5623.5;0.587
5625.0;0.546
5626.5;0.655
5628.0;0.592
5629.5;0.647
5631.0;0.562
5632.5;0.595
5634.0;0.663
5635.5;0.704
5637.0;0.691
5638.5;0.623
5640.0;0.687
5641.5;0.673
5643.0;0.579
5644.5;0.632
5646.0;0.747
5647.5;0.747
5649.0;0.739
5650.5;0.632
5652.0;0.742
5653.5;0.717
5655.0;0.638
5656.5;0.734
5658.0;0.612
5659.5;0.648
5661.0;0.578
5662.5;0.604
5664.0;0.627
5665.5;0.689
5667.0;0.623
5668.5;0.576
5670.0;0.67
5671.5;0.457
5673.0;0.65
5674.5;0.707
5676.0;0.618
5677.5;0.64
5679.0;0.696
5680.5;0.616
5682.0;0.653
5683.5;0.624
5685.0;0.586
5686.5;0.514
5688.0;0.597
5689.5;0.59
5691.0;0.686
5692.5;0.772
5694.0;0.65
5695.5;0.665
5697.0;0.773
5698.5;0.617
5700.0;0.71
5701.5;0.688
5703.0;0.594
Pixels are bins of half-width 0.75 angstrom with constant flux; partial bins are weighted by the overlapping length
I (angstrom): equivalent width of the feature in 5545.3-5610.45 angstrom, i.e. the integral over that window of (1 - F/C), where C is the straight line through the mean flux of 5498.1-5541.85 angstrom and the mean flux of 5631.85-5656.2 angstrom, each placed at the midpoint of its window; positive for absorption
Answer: 2.4 angstrom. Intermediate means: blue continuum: 0.689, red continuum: 0.677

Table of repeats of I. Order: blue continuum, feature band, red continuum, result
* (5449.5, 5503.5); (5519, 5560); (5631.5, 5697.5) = 1.2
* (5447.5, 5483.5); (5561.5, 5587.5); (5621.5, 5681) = 1.1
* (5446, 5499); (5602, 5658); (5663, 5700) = 0.7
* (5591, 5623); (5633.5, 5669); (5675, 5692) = -1.6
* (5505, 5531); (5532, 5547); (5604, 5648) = 1.0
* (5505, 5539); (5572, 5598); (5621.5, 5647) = 0.6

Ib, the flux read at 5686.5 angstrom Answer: 0.514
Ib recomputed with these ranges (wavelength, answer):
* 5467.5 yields 0.751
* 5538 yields 0.652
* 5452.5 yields 0.669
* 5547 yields 0.713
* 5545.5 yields 0.648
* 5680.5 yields 0.616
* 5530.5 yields 0.705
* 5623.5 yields 0.587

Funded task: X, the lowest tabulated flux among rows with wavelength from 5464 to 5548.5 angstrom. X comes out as 0.578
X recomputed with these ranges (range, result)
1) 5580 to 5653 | 0.546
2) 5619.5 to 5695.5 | 0.457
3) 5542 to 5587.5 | 0.427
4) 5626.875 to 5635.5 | 0.562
